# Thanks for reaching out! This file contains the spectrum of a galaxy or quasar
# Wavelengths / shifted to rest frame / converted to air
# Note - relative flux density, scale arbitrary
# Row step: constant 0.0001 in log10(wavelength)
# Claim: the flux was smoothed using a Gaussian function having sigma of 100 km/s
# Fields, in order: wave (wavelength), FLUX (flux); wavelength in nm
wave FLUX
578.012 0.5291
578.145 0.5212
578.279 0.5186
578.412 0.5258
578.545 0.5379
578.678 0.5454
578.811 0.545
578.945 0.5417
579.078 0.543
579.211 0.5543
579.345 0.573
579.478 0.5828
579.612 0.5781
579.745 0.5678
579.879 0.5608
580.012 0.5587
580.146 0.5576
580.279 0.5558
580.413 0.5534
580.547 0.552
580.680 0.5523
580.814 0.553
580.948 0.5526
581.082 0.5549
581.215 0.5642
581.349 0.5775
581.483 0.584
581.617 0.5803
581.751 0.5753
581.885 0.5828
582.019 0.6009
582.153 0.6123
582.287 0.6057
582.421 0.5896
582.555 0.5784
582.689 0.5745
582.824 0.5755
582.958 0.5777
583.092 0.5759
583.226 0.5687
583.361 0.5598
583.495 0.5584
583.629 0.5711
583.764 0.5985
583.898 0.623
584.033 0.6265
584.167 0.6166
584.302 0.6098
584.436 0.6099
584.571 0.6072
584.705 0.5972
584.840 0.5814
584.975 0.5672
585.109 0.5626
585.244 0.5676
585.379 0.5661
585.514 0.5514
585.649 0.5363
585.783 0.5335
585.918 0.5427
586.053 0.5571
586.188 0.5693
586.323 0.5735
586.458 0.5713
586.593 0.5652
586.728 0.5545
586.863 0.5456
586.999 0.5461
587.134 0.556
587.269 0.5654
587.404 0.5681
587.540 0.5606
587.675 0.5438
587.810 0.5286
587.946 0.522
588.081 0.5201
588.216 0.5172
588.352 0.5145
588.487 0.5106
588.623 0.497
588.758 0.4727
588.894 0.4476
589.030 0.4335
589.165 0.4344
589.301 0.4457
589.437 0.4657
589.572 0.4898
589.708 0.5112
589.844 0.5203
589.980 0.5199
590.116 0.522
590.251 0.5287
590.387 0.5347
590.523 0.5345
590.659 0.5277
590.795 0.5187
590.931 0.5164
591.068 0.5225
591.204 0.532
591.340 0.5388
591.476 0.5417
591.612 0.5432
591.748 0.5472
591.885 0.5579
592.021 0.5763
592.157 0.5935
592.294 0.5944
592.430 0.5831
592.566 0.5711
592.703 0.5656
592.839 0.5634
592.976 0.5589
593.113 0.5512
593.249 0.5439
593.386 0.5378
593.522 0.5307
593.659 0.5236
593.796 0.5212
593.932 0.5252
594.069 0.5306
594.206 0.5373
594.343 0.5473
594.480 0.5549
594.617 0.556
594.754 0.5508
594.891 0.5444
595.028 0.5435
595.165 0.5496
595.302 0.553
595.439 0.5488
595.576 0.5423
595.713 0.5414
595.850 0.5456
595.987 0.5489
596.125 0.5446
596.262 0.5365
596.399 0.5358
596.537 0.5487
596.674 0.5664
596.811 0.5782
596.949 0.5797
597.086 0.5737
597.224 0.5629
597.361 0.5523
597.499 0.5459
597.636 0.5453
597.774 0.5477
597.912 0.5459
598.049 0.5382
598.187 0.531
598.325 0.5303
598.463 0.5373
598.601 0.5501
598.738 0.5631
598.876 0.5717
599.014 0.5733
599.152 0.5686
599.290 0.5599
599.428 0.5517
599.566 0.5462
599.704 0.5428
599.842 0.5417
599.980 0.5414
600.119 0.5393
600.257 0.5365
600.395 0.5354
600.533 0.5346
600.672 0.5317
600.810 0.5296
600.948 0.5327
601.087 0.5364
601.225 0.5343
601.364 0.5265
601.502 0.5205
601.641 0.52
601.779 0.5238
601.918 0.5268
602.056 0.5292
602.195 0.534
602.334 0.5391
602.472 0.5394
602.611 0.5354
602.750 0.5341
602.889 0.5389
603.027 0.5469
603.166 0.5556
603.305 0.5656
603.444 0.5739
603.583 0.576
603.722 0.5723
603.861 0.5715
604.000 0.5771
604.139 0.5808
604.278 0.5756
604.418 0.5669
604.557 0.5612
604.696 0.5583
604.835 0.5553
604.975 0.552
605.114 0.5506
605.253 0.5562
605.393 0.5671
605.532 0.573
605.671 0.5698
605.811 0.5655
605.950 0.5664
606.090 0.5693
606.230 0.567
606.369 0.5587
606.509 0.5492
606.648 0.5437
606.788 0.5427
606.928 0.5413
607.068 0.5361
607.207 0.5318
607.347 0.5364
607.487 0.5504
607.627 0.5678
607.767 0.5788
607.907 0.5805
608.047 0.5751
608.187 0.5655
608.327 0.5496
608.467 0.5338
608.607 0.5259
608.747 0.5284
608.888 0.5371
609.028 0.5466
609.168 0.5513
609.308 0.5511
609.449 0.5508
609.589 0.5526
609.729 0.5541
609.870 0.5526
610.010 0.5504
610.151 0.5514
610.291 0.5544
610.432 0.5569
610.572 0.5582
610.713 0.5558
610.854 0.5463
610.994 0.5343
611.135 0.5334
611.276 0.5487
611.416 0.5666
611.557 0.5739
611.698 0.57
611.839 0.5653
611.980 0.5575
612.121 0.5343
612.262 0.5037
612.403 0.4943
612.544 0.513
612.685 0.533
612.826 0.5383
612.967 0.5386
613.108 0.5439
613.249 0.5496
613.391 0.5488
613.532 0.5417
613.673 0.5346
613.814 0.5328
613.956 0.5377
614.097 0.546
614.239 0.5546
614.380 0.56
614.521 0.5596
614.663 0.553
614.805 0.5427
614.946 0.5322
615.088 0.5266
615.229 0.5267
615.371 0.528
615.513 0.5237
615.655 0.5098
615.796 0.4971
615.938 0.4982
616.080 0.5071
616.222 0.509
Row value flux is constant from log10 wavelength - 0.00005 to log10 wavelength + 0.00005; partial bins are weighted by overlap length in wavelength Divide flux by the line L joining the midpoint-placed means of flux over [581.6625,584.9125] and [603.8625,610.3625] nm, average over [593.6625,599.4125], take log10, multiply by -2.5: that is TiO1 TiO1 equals 0.04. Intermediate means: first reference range 0.591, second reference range 0.556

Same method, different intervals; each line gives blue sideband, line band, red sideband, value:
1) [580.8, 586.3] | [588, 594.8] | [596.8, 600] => 0.07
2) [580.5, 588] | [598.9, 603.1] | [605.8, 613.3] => 0.04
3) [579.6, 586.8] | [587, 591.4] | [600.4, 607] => 0.11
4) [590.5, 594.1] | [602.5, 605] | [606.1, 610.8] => -0.02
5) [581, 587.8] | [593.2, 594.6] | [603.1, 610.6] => 0.06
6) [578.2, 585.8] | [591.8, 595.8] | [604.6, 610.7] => 0.02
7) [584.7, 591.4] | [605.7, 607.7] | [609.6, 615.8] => -0.03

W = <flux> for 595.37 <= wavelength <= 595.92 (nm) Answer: 0.545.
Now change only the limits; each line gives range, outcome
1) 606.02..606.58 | 0.561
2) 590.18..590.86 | 0.529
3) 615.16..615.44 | 0.527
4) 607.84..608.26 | 0.574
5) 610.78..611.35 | 0.541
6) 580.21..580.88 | 0.554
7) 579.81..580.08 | 0.559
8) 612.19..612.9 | 0.517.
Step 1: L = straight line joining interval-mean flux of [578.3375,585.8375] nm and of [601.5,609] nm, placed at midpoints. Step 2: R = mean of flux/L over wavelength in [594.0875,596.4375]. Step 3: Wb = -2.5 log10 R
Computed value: 0.03 mag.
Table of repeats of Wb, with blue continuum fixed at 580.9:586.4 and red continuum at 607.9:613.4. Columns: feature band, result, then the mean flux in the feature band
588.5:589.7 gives 0.22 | 0.466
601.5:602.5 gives 0.05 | 0.529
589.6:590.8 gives 0.09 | 0.523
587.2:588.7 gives 0.08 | 0.531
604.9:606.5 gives -0.02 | 0.563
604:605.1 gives -0.02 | 0.564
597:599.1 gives 0.02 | 0.552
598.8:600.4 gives 0.02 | 0.551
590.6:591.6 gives 0.08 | 0.529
